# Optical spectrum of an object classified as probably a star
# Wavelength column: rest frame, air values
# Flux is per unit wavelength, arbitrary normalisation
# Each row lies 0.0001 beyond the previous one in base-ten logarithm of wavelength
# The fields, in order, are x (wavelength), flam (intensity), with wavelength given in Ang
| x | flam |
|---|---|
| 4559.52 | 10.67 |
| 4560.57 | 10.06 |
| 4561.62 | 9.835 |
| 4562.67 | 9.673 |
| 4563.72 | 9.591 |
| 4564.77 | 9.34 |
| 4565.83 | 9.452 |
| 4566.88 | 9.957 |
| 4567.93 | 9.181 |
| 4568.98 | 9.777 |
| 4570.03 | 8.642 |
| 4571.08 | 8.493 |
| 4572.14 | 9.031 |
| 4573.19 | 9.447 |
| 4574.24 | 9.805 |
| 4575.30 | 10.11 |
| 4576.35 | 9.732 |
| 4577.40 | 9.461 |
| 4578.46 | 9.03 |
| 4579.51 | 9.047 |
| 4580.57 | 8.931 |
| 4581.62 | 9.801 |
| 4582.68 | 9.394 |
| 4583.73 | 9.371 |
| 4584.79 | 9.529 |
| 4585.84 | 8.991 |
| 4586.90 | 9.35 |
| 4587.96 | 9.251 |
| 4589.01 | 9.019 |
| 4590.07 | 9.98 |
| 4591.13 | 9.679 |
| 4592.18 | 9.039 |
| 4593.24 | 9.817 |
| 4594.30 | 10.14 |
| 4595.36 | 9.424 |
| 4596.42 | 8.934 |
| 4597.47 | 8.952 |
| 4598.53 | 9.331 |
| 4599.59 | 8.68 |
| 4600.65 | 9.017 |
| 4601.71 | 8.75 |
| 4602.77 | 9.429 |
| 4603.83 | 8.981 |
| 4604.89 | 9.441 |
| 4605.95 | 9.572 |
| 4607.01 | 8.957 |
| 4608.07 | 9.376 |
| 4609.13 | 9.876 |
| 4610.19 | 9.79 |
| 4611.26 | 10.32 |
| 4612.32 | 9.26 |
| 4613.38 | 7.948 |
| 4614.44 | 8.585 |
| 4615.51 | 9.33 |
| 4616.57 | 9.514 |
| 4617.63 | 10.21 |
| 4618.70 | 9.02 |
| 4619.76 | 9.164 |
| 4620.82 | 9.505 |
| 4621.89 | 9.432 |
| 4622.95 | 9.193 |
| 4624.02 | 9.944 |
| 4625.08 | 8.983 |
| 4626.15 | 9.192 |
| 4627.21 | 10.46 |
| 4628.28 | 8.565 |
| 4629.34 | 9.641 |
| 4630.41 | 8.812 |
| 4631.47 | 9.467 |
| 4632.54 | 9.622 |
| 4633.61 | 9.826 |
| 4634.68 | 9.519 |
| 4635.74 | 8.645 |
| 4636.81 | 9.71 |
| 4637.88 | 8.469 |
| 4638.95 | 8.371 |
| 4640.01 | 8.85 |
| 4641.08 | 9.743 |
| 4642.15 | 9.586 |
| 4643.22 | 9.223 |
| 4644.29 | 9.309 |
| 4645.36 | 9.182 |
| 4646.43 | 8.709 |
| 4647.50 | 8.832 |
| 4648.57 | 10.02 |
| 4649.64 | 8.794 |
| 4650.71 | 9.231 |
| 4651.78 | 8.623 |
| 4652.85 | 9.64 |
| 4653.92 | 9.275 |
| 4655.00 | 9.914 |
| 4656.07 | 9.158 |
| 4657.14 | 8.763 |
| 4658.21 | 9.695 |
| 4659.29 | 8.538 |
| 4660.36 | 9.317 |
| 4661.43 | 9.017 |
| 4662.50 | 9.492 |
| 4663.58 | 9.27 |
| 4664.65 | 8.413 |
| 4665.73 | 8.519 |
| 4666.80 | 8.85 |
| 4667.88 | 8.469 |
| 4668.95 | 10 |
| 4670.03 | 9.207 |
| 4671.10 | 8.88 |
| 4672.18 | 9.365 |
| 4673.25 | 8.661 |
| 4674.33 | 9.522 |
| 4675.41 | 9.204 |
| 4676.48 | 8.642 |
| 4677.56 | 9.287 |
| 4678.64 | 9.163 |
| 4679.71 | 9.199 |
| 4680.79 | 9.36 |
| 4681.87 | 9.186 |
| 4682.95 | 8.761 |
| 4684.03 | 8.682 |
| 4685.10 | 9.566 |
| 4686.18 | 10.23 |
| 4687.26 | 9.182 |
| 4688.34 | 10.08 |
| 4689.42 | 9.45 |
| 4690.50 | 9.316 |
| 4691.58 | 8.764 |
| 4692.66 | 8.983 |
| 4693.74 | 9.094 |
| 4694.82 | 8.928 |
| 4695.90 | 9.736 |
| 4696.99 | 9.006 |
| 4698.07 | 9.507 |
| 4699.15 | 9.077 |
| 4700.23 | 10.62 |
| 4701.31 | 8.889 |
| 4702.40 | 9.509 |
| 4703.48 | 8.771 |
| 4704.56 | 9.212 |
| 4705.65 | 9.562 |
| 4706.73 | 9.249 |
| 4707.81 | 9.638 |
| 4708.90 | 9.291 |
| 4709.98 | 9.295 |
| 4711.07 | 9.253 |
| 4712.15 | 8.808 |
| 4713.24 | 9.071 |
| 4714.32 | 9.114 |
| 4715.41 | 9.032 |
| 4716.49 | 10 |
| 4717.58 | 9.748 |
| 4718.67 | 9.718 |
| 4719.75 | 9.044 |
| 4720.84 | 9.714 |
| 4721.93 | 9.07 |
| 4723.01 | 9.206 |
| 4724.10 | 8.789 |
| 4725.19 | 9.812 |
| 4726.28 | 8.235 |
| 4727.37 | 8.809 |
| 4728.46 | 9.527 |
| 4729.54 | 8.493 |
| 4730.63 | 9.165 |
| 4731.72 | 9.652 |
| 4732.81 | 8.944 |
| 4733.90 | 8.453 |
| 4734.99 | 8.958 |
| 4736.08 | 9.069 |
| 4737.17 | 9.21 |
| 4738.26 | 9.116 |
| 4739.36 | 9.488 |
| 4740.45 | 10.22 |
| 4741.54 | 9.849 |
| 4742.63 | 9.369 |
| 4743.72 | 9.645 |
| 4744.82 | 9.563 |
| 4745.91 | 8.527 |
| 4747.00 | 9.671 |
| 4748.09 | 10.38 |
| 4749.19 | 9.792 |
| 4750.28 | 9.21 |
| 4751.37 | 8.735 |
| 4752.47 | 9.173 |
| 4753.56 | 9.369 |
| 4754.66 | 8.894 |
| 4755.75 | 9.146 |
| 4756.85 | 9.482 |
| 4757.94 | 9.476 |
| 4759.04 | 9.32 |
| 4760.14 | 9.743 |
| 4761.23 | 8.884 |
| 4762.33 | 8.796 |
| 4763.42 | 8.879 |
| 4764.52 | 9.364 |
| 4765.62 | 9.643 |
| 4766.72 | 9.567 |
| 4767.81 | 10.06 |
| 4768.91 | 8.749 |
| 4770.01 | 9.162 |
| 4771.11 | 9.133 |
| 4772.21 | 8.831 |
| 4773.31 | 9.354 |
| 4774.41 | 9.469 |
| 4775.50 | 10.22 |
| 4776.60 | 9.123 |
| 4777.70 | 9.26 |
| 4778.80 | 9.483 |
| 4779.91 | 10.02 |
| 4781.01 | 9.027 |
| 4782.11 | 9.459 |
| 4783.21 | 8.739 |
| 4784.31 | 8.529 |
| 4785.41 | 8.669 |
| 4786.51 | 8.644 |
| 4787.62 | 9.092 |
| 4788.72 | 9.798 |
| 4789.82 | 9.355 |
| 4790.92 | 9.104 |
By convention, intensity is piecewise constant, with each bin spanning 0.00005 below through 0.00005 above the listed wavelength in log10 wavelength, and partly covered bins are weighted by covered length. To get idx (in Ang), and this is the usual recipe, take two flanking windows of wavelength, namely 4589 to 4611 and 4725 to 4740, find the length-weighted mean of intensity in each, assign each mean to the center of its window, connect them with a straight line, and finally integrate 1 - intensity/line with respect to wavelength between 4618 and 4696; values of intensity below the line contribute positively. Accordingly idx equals 0.15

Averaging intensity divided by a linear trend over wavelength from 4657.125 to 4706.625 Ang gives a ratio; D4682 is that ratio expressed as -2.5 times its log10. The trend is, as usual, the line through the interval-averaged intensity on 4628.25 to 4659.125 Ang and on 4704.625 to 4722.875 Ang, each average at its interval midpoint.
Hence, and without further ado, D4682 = 0.01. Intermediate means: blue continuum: 9.22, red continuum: 9.34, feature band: 9.2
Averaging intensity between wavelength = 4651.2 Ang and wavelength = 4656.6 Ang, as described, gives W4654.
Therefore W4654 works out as 9.32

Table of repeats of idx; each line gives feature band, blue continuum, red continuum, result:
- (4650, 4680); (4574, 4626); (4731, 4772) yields 0.7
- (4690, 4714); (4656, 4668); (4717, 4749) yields -0.3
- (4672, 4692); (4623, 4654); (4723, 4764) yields 0.0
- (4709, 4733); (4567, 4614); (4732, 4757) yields 0.3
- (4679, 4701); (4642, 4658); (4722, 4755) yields -0.2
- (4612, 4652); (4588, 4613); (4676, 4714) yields 0.5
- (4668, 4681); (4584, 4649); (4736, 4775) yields 0.2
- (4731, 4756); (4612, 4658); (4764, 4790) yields -0.1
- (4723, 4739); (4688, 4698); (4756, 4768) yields 0.5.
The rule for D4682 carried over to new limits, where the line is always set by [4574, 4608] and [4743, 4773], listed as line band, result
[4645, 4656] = 0.012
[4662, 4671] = 0.036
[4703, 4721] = -0.001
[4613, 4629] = 0.005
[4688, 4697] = 0.007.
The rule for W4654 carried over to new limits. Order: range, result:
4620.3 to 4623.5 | 9.36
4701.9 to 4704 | 9.15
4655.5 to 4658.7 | 9.23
